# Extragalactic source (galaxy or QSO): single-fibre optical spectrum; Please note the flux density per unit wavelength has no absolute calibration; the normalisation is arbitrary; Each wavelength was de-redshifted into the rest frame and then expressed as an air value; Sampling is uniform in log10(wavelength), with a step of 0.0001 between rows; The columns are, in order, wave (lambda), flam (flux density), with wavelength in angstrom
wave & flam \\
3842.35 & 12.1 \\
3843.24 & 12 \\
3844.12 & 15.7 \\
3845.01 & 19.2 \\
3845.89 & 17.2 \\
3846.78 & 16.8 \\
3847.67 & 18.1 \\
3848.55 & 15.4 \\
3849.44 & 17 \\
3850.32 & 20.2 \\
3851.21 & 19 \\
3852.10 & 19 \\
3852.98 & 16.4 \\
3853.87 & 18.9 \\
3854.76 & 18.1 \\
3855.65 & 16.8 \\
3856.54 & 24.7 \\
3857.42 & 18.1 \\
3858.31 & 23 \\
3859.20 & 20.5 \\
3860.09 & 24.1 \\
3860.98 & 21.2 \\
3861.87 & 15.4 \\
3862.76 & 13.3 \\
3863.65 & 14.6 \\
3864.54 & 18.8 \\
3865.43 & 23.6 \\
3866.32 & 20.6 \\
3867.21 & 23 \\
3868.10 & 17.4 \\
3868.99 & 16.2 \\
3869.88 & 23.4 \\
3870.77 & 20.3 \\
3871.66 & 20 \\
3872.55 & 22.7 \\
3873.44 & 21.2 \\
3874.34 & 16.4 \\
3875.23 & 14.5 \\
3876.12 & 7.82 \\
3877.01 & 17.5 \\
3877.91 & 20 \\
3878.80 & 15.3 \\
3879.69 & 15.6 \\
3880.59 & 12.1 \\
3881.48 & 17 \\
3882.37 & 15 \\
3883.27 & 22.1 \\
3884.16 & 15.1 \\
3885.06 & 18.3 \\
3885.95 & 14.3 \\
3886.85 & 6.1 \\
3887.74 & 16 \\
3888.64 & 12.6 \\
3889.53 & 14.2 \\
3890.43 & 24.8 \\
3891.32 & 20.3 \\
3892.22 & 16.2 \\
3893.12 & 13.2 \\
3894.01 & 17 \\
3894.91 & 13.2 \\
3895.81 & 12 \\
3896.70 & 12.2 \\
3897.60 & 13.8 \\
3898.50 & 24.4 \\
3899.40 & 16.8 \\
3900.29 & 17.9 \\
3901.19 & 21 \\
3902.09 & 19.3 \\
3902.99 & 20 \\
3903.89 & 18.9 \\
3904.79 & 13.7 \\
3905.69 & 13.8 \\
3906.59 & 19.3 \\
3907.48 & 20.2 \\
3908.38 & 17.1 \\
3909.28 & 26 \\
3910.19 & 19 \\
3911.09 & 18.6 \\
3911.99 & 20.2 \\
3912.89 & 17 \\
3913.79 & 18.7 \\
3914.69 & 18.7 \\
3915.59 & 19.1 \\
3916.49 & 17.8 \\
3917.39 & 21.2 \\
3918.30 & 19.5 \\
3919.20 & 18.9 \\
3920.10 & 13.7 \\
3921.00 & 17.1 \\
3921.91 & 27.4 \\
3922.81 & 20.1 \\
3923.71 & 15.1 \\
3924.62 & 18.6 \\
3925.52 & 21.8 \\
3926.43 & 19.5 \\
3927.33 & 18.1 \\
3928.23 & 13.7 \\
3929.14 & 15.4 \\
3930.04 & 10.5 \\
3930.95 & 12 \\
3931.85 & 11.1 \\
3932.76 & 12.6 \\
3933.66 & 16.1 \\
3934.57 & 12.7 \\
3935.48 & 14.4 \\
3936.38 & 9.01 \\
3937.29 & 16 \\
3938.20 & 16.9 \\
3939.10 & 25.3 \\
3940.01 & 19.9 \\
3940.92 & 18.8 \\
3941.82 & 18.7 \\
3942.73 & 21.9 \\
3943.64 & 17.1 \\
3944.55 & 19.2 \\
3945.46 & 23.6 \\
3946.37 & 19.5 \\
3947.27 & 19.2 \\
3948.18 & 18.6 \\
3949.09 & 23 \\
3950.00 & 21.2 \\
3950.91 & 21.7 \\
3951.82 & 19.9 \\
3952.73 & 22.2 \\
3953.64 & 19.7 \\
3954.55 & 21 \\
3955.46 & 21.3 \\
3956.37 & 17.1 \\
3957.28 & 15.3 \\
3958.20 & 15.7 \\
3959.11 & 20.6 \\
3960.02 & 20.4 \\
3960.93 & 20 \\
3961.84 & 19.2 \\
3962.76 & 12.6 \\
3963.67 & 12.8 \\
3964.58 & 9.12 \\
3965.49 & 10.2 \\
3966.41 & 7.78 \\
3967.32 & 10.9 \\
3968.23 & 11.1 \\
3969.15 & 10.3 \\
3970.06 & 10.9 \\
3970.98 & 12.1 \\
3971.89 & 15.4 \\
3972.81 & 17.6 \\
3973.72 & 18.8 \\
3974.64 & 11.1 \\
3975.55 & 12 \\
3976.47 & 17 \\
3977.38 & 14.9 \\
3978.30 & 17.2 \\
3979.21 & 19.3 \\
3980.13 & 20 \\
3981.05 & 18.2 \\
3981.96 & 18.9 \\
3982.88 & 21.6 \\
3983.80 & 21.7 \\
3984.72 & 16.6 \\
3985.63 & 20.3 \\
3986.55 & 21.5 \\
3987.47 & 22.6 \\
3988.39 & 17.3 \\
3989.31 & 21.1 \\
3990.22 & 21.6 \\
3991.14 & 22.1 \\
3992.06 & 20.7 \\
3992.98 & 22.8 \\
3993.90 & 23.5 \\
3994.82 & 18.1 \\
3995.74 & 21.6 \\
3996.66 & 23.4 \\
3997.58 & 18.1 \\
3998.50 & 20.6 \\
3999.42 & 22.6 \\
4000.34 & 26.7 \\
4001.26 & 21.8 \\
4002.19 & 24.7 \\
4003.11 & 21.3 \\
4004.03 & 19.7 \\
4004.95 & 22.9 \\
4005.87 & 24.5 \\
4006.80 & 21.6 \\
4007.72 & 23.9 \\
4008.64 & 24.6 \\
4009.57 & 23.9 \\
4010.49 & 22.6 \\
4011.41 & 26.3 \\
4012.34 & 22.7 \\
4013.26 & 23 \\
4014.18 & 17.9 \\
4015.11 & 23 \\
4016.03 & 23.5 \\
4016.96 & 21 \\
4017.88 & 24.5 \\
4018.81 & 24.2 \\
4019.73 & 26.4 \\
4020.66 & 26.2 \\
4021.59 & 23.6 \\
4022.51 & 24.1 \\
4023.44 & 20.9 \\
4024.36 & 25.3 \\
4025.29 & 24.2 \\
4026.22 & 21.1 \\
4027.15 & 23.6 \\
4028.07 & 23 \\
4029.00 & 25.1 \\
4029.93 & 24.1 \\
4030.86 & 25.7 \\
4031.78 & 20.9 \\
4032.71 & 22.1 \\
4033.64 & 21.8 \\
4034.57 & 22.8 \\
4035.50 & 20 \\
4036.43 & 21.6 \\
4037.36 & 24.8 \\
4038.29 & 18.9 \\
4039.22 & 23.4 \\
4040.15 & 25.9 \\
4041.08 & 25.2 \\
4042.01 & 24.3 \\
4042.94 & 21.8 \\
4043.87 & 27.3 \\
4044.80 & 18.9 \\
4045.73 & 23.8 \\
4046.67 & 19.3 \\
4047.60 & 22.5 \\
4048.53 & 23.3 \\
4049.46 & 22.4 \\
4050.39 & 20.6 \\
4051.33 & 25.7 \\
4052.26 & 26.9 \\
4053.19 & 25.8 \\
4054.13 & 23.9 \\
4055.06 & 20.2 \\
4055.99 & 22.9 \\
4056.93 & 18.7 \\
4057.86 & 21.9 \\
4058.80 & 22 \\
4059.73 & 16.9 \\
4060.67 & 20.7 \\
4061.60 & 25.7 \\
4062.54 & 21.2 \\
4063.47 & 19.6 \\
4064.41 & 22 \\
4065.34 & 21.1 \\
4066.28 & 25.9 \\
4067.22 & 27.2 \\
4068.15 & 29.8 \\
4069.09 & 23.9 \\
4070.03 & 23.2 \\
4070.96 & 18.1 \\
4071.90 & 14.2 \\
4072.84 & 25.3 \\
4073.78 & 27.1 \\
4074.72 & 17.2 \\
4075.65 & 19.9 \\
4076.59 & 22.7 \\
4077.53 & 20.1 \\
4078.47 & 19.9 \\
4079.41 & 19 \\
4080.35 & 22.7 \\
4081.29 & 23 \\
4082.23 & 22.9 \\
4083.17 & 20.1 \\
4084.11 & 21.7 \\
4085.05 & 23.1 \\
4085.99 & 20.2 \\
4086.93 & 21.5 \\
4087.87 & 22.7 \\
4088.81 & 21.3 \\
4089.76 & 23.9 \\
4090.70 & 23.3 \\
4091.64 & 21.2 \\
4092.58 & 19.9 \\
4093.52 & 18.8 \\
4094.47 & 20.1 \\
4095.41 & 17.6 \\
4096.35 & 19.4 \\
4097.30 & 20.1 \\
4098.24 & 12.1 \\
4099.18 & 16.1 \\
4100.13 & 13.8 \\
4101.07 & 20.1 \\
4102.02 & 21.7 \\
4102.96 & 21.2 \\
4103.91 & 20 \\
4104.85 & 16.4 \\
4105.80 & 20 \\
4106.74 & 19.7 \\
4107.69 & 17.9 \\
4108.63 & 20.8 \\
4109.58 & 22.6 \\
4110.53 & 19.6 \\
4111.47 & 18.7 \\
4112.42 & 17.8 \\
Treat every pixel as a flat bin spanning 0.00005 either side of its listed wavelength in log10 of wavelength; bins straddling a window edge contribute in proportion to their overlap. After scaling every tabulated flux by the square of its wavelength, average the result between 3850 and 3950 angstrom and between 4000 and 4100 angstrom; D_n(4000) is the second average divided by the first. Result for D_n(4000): 1.3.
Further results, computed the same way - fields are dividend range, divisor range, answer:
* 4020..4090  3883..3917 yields 1.41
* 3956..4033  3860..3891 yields 1.22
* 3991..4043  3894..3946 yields 1.37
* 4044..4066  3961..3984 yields 1.55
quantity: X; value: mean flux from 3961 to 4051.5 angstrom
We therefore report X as 20.6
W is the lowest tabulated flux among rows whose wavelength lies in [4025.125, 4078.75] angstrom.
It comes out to 14.2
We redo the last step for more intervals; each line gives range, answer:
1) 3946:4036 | 7.78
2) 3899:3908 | 13.7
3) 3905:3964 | 9.01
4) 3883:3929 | 6.1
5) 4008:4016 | 17.9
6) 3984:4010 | 16.6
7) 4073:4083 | 17.2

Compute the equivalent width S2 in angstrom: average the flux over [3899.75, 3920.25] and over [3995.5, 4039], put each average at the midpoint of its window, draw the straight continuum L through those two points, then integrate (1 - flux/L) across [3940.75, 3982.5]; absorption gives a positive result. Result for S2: 7.42 angstrom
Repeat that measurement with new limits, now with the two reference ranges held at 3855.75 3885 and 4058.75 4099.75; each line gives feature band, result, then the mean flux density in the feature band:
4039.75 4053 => -1.7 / 23.5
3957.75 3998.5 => 5.3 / 17.3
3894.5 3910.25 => 1.0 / 17.7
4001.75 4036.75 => -4.6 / 23.1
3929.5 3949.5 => 2.4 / 17.1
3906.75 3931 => 0.8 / 18.4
